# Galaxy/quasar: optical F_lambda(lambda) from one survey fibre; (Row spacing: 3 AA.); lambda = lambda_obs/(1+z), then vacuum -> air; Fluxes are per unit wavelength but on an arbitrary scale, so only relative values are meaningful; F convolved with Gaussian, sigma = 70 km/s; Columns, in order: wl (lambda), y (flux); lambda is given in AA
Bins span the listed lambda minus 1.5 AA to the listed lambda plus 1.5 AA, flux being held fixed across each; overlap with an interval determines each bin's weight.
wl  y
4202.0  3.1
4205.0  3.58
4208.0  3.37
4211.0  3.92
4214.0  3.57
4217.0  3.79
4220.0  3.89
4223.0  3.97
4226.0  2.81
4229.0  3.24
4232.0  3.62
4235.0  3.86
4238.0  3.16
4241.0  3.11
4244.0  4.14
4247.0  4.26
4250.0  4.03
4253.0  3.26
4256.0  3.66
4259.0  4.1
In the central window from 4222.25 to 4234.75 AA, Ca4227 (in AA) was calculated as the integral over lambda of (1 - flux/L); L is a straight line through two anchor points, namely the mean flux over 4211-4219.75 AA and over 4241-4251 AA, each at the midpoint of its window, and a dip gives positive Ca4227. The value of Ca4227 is 1.4 AA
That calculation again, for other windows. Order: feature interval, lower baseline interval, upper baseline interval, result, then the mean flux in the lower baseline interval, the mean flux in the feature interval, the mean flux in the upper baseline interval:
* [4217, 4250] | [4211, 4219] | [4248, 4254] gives 0.9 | 3.74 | 3.63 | 3.73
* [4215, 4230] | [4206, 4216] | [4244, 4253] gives 0.7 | 3.63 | 3.55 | 4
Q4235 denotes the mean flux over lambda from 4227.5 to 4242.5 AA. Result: 3.4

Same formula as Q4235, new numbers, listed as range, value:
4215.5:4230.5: 3.54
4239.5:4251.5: 3.88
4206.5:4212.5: 3.64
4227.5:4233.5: 3.43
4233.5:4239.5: 3.51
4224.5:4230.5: 3.02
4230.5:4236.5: 3.74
